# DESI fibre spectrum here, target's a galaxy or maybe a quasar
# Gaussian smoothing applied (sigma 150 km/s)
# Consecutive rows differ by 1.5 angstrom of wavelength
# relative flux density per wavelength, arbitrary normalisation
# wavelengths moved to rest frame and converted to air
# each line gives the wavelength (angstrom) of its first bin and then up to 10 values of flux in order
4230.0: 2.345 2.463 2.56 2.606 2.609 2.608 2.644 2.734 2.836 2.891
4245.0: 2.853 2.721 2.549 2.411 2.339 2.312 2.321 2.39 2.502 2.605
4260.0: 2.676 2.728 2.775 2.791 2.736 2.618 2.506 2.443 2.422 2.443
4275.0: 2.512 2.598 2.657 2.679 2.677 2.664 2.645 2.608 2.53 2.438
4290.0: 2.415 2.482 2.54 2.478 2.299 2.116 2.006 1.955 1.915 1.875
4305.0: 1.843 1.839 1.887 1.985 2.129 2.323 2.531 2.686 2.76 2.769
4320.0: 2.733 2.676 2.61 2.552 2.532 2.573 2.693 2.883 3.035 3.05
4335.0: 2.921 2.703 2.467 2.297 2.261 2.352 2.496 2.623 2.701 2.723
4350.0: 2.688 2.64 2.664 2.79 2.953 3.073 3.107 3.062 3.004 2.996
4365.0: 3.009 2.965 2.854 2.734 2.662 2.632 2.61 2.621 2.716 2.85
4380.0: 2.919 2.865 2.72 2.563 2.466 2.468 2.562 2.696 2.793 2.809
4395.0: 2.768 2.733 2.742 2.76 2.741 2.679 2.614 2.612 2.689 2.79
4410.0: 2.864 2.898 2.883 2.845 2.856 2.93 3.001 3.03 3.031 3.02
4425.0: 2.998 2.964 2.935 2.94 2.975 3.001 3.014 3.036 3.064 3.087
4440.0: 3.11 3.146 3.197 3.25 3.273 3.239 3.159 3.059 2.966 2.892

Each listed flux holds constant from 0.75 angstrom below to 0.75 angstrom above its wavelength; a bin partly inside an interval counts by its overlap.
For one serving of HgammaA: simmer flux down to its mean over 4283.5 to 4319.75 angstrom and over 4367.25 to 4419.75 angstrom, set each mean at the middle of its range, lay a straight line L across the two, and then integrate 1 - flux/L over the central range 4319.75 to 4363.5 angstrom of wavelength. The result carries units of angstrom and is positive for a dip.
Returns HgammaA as -4.1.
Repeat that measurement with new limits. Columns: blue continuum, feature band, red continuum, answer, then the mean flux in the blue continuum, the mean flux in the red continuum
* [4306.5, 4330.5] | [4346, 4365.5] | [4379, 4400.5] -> -2.0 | 2.49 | 2.71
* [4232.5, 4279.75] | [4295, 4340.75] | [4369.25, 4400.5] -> 3.9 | 2.6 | 2.7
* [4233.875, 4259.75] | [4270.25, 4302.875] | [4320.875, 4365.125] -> 2.7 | 2.59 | 2.73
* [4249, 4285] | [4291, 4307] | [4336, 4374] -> 3.1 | 2.56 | 2.74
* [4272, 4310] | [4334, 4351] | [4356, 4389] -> 0.3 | 2.33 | 2.8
